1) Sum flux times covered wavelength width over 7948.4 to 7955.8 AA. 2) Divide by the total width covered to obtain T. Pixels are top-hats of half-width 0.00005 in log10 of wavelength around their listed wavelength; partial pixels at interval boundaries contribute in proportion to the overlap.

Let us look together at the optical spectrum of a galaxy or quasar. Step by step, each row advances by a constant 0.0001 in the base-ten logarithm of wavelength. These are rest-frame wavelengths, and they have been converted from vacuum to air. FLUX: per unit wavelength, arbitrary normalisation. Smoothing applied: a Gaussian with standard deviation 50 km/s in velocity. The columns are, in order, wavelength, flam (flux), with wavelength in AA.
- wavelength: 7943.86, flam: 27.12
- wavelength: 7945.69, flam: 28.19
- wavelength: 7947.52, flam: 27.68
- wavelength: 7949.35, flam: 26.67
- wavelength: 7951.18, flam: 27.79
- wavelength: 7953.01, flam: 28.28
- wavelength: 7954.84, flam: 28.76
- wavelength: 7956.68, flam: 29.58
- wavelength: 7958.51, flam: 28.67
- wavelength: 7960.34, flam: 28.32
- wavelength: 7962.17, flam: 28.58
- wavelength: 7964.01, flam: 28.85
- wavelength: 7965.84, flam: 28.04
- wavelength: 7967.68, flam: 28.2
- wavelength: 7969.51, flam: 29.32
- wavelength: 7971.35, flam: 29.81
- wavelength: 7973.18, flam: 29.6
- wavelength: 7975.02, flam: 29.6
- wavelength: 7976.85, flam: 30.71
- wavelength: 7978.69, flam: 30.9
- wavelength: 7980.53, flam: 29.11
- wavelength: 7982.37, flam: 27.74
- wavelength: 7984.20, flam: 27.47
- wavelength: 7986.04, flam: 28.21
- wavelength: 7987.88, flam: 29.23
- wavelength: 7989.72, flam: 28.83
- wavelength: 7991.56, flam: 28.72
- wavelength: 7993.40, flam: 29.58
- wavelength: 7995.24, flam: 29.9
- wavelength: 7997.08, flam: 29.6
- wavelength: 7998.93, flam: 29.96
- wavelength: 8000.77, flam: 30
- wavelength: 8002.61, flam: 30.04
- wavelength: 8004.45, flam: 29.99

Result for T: 27.9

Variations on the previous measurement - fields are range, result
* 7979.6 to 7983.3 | 28.5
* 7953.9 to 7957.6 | 29.1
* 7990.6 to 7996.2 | 29.4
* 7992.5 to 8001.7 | 29.8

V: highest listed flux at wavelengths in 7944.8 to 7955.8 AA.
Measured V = 28.76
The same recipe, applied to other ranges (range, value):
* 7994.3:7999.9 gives 29.96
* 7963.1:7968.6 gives 28.85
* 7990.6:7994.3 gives 29.58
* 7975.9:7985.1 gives 30.9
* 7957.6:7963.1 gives 28.67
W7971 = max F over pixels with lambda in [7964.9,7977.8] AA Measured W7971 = 30.71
